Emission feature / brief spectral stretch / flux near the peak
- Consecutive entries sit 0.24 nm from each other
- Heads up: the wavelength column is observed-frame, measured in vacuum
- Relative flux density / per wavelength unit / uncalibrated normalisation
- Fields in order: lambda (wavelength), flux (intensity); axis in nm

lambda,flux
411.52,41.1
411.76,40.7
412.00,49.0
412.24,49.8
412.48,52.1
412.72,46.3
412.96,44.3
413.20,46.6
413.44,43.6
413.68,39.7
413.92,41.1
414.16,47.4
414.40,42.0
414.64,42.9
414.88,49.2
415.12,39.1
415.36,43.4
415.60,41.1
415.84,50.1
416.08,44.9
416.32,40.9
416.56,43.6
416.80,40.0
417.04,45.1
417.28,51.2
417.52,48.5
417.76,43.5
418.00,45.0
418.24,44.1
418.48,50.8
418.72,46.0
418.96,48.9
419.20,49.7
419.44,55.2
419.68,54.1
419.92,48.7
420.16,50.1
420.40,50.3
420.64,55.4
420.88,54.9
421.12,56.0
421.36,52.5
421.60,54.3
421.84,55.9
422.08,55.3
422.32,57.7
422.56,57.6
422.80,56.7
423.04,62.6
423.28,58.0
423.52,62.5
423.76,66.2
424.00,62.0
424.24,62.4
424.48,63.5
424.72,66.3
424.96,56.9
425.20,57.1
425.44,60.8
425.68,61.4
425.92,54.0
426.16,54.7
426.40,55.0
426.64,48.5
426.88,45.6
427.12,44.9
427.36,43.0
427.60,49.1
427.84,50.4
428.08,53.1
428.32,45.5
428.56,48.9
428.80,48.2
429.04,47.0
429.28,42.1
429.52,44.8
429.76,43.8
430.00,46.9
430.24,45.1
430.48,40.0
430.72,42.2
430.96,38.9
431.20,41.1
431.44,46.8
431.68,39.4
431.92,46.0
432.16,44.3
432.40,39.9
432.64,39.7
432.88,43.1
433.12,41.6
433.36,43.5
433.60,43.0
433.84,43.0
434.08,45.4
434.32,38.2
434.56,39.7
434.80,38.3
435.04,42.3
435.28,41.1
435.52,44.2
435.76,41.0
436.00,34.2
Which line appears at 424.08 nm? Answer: C III] 1909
